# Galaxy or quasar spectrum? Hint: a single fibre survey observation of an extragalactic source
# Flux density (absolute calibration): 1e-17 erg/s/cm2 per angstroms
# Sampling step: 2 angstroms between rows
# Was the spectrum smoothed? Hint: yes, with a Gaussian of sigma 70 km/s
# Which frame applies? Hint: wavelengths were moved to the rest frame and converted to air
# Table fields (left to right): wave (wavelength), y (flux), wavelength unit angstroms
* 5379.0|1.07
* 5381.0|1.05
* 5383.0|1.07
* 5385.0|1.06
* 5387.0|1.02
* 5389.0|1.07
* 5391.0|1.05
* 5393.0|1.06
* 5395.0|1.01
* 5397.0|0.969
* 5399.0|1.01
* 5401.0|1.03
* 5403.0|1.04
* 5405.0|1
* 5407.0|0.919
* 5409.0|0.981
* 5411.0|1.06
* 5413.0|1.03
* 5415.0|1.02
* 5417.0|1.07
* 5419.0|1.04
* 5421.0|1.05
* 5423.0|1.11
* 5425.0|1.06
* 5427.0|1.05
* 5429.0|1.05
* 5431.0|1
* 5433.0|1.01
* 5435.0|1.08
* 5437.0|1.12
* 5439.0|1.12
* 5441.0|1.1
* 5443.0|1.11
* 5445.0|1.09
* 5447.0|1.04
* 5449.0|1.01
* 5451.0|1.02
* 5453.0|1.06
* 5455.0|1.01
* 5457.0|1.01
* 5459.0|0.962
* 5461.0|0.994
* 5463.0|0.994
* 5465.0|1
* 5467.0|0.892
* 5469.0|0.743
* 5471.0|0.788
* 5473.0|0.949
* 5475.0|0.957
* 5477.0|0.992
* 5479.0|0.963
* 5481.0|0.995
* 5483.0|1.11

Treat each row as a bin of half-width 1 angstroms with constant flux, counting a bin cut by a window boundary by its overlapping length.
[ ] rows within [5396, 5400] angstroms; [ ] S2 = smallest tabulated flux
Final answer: 0.969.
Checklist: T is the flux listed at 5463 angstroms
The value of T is 0.994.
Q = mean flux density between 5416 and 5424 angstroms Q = 1.07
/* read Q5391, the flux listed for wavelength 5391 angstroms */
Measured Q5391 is 1.05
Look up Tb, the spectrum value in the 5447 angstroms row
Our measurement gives 1.04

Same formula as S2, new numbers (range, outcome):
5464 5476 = 0.743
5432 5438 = 1.01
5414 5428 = 1.02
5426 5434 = 1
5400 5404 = 1.03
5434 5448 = 1.04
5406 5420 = 0.919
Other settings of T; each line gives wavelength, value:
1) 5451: 1.02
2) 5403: 1.04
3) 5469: 0.743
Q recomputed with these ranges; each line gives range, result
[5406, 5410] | 0.95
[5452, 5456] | 1.04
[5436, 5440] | 1.12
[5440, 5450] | 1.07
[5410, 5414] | 1.04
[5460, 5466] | 0.996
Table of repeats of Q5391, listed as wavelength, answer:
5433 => 1.01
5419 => 1.04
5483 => 1.11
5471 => 0.788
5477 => 0.992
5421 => 1.05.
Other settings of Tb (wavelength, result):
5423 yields 1.11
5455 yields 1.01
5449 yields 1.01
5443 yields 1.11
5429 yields 1.05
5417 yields 1.07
